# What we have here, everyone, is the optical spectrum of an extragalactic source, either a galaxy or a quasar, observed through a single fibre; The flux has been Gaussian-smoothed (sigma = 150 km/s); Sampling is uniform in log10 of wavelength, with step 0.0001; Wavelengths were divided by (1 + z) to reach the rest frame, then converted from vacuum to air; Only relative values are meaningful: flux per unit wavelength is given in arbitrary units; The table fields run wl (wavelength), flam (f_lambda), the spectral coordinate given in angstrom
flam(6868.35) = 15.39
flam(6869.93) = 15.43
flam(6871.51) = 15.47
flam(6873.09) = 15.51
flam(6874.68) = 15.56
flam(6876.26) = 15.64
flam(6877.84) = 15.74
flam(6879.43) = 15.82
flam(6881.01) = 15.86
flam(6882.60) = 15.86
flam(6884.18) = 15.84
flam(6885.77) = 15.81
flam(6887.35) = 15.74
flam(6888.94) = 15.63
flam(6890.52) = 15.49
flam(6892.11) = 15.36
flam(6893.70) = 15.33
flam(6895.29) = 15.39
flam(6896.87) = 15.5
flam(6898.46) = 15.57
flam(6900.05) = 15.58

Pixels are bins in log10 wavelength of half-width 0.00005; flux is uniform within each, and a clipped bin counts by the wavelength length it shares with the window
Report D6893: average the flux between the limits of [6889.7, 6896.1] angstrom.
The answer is 15.4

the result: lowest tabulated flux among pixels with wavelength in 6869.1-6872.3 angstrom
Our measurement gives 15.43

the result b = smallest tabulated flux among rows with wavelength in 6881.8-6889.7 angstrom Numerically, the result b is 15.63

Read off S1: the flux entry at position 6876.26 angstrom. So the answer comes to 15.64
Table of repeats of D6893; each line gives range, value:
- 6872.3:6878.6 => 15.6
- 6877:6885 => 15.8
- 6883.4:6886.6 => 15.8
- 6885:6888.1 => 15.8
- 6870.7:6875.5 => 15.5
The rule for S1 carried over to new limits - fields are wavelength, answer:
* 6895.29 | 15.39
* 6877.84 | 15.74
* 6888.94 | 15.63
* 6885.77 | 15.81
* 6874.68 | 15.56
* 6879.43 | 15.82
